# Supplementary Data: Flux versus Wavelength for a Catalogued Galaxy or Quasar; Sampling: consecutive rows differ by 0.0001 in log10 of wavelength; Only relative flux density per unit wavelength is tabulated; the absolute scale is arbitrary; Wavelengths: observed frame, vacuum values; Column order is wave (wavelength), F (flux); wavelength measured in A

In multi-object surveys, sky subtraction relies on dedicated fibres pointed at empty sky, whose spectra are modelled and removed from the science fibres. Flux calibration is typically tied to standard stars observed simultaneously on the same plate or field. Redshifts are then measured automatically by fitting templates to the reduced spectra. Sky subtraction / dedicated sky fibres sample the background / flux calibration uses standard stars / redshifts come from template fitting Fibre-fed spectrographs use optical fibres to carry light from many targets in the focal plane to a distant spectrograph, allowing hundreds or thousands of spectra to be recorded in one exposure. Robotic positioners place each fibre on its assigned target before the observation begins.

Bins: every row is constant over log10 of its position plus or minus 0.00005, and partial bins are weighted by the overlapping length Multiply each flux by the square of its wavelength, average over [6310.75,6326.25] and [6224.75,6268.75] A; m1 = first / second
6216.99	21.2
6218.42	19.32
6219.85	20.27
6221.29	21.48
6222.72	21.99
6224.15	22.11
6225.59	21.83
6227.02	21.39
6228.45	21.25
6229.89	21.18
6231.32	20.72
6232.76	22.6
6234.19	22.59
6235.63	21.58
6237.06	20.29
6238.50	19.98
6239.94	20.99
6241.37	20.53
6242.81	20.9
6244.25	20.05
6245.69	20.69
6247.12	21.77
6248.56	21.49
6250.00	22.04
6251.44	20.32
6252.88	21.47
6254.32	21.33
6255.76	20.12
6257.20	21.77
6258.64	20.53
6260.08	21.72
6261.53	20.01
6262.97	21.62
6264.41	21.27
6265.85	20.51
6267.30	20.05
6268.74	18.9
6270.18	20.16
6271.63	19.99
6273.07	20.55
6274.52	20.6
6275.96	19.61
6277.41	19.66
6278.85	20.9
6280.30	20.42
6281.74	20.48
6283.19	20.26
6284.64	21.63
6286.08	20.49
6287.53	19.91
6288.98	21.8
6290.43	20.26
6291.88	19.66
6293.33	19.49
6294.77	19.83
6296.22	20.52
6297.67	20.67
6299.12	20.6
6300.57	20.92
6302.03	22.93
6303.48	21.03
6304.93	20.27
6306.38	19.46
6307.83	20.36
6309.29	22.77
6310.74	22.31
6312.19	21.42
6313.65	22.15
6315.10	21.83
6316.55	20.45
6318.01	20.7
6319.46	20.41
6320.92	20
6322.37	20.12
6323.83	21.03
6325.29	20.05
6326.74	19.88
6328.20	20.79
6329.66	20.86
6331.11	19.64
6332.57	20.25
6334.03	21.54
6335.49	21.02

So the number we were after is 1.01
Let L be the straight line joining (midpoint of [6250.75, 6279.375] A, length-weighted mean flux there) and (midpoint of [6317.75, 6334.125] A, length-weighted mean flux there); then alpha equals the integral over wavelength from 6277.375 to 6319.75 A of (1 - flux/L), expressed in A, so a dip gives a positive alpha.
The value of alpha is -0.7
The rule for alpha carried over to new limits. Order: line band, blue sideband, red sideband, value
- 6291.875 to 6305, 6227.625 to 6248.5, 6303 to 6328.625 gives 0.15 A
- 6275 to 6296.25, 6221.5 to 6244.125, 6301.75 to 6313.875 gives 0.99 A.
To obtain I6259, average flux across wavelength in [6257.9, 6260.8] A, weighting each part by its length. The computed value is 21.1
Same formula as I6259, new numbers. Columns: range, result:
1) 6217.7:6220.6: 19.8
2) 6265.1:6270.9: 19.9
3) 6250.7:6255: 21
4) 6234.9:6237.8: 20.9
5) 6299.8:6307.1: 20.9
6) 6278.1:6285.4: 20.8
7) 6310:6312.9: 21.9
